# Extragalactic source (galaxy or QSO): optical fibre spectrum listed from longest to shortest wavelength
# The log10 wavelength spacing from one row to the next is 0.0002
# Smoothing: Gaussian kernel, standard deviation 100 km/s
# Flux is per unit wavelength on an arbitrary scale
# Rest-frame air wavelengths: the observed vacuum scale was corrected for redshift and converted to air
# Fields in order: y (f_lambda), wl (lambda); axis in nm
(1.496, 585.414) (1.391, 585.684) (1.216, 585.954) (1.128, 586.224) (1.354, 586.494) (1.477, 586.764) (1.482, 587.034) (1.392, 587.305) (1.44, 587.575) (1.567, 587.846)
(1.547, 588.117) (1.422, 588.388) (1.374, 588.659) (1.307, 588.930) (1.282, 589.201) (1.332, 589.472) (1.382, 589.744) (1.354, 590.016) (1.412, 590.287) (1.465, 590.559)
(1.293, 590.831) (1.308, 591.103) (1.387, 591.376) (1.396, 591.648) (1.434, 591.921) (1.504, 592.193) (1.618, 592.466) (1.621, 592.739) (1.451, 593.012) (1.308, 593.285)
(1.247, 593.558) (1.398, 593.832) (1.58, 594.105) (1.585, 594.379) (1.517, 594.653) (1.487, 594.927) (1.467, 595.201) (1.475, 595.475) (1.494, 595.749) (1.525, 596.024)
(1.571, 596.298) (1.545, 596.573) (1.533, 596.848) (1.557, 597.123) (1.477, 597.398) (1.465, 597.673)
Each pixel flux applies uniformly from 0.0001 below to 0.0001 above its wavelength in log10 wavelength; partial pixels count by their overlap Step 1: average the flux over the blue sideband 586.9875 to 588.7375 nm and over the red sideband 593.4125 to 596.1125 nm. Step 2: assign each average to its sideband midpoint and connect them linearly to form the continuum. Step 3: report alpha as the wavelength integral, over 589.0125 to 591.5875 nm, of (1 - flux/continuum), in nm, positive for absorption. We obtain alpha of 0.19 nm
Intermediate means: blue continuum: 1.46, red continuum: 1.48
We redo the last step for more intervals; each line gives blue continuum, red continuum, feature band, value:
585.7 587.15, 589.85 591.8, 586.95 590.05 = -0.125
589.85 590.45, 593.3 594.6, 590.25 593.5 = -0.038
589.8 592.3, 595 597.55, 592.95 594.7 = 0.026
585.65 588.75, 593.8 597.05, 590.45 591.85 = 0.083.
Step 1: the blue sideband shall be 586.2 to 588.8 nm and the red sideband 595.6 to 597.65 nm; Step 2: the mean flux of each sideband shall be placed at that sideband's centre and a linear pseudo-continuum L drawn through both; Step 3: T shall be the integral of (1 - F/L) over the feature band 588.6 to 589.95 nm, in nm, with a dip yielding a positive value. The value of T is 0.11 nm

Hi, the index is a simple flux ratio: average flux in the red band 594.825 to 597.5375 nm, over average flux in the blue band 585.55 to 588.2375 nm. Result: 1.1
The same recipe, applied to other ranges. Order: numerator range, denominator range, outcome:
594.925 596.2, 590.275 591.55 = 1.09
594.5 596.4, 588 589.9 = 1.09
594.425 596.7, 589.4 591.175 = 1.11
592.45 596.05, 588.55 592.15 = 1.08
